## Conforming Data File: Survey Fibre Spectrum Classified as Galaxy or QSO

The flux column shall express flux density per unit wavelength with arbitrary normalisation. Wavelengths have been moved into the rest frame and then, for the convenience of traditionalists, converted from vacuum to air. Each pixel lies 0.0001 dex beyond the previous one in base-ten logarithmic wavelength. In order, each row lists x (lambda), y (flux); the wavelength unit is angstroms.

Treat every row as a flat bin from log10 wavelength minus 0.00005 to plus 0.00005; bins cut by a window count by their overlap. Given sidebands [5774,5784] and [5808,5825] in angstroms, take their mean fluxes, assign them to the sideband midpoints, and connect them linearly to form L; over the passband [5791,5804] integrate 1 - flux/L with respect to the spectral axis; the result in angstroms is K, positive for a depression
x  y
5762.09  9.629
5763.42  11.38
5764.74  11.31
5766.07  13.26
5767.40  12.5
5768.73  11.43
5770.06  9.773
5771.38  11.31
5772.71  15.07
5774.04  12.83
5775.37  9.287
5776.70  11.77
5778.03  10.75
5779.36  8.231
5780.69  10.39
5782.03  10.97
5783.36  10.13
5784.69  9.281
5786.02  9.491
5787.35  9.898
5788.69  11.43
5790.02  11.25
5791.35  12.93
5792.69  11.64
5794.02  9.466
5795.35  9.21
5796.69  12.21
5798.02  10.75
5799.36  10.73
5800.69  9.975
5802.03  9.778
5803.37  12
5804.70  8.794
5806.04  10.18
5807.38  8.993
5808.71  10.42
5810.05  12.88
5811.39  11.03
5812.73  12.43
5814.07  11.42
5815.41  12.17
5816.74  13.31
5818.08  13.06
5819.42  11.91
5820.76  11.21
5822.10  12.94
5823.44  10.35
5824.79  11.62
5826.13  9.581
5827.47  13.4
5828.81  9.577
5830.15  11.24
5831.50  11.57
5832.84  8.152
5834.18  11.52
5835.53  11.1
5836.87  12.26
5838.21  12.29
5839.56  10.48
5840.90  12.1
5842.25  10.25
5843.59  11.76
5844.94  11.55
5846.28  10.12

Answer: 0.4 angstroms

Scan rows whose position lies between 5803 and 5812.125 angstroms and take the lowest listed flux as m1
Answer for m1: 8.794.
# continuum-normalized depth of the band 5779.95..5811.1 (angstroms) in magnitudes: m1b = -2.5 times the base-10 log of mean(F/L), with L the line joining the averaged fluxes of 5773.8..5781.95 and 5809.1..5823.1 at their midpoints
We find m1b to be 0.07 mag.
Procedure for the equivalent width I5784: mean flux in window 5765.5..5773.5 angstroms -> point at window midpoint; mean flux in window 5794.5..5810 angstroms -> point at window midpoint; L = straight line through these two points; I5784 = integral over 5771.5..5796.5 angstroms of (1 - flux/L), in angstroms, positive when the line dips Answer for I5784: 1.3 angstroms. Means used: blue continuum 12.2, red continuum 10.4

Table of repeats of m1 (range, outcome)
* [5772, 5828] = 8.231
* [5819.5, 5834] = 8.152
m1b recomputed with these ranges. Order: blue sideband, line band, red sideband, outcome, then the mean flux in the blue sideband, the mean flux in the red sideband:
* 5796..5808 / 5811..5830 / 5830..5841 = -0.09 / 10.4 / 11.1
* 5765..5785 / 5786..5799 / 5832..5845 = 0.03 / 11.2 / 11.1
